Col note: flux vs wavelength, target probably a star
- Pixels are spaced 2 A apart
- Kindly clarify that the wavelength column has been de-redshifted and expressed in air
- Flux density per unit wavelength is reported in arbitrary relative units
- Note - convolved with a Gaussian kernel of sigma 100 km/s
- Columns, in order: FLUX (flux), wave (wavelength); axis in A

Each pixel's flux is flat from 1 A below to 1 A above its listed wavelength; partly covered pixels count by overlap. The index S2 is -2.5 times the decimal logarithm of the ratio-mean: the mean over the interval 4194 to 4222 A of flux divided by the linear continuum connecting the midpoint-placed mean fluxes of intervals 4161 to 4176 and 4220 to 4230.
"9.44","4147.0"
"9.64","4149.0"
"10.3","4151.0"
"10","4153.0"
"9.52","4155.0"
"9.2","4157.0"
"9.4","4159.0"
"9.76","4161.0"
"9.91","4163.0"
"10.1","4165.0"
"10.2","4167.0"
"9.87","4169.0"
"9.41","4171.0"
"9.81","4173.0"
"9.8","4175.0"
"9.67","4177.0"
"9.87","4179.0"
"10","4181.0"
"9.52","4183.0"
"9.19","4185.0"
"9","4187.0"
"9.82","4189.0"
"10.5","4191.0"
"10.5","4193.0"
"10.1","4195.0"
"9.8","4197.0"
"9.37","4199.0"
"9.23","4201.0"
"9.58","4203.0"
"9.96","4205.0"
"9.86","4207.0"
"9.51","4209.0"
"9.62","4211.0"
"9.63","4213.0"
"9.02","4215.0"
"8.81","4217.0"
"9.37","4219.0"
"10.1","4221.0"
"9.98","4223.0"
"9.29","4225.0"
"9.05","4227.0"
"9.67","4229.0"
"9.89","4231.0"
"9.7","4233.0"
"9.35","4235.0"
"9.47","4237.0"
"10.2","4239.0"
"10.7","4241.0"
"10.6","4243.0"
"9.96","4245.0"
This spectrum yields 0.01 mag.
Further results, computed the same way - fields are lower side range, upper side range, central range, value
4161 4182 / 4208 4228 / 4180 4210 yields -0.01 mag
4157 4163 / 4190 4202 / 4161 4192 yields -0.01 mag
